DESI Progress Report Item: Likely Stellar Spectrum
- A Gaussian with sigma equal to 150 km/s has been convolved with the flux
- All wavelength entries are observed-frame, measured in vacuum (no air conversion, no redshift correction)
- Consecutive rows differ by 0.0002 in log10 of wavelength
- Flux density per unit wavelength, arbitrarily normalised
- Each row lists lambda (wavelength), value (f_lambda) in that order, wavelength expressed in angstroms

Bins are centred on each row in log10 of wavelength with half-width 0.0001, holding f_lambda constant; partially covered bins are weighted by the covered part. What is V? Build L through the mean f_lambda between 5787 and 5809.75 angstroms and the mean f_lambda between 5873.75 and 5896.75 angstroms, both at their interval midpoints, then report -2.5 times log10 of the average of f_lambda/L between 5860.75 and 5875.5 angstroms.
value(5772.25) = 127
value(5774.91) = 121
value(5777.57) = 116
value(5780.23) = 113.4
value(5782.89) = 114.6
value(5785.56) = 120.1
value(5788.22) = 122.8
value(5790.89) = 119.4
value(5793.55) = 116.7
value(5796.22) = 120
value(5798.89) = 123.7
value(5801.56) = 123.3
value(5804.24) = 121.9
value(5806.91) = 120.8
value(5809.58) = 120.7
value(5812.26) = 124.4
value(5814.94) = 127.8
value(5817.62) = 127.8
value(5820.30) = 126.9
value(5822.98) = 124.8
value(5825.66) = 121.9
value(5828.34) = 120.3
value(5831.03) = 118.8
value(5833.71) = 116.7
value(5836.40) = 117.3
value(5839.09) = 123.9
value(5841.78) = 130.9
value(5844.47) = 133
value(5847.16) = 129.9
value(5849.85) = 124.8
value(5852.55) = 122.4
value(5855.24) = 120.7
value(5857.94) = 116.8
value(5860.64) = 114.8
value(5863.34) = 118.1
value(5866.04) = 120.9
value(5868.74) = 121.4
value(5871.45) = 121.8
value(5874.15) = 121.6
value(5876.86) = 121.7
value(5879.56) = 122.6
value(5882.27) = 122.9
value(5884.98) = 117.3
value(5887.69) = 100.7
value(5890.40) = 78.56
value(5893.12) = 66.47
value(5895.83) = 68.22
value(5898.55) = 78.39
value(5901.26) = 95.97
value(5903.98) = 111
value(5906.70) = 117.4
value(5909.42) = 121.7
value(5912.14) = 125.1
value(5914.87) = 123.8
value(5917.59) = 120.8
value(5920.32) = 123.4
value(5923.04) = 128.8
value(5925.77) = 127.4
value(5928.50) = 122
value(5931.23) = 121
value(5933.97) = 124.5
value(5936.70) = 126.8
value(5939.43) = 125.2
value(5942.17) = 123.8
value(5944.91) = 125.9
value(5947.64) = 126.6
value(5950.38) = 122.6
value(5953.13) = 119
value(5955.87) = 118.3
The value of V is -0.14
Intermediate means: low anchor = 121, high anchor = 102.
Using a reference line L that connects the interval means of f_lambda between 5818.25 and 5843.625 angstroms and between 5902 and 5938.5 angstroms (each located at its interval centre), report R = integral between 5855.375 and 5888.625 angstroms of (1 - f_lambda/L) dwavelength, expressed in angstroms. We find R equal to 1.0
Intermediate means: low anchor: 123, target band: 119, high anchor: 122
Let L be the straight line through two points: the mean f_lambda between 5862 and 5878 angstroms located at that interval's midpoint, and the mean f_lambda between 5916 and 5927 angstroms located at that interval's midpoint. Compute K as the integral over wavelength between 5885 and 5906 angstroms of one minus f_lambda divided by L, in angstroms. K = 5.9 angstroms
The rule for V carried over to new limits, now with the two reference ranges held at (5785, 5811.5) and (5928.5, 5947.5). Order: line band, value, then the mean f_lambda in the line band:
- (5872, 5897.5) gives 0.20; 103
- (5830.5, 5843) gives 0.00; 122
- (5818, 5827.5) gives -0.03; 125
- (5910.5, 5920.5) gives 0.01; 123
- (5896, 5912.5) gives 0.18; 104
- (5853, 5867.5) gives 0.04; 119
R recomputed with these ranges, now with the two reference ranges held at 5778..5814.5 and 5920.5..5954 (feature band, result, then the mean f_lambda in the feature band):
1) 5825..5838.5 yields 0.2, 119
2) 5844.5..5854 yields -0.4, 127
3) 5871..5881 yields 0.1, 122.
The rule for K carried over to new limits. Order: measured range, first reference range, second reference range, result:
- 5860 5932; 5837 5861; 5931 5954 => 6.9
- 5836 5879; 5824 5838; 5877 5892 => -3.2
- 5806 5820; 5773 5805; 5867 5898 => -1.1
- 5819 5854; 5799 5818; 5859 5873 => -0.7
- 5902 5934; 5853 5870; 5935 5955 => 0.2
